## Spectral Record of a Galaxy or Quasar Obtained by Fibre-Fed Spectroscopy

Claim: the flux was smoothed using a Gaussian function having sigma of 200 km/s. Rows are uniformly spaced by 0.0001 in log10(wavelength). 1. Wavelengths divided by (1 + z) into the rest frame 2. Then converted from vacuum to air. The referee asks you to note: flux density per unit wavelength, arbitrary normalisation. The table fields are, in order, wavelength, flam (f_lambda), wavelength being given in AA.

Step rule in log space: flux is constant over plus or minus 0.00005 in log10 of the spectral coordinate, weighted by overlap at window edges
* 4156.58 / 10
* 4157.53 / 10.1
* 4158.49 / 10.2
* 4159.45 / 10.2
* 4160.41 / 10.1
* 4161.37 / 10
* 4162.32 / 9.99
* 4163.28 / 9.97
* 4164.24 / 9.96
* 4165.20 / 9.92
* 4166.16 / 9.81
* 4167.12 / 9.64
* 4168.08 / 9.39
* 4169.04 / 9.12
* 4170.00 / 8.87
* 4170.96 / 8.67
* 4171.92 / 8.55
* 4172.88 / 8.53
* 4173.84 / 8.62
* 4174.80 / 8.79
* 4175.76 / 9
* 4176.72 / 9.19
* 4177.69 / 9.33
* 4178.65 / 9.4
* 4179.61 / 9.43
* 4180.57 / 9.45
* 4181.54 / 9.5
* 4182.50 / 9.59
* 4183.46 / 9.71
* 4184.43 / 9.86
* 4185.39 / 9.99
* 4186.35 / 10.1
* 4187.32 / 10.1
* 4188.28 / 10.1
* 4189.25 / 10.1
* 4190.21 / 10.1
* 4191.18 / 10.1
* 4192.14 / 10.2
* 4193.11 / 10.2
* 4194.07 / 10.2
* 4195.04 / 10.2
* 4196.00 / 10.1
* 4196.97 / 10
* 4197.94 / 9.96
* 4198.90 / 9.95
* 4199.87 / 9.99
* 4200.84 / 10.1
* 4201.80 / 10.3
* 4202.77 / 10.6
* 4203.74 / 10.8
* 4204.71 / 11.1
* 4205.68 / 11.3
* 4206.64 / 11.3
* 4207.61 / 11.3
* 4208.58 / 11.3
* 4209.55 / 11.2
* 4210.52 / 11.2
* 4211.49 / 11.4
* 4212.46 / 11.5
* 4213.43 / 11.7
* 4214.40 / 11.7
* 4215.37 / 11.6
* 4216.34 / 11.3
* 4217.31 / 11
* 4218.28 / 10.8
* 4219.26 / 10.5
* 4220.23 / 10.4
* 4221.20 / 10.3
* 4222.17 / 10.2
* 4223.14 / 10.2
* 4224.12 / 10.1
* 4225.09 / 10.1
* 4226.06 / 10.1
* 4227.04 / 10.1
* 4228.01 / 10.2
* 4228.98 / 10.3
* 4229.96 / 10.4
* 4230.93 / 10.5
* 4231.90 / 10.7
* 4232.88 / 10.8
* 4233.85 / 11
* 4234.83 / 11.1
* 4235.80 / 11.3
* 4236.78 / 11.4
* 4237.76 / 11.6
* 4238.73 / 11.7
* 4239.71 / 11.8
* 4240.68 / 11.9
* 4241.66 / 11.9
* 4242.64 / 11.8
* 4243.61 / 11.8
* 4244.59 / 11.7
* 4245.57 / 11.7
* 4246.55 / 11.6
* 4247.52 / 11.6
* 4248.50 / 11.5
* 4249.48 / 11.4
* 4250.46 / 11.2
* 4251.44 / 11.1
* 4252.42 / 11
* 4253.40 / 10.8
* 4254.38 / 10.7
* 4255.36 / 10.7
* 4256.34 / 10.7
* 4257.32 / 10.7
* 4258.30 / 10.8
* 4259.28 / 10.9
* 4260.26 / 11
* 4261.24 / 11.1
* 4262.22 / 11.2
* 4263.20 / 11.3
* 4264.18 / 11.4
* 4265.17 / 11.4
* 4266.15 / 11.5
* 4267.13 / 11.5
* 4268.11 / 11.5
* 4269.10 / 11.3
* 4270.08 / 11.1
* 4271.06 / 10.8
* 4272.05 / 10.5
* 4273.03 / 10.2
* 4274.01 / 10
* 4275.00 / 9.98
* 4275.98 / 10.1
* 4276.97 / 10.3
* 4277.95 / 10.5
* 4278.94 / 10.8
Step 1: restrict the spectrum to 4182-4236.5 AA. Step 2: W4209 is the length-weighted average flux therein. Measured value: 10.5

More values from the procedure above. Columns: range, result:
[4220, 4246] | 10.9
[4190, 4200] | 10.1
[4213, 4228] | 10.7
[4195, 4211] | 10.6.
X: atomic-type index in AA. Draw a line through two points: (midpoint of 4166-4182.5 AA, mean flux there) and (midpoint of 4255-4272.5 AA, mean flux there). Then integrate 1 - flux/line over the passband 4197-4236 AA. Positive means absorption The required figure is -2.6 AA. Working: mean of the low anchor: 9.13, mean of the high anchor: 11.1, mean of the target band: 10.7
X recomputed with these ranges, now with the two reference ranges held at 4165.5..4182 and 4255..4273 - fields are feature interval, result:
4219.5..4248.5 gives -1.5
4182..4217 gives -3.1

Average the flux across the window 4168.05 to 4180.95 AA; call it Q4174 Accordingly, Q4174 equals 9.01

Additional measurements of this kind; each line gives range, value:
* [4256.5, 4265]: 11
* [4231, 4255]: 11.4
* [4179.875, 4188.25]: 9.8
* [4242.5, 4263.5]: 11.2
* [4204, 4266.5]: 11.1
